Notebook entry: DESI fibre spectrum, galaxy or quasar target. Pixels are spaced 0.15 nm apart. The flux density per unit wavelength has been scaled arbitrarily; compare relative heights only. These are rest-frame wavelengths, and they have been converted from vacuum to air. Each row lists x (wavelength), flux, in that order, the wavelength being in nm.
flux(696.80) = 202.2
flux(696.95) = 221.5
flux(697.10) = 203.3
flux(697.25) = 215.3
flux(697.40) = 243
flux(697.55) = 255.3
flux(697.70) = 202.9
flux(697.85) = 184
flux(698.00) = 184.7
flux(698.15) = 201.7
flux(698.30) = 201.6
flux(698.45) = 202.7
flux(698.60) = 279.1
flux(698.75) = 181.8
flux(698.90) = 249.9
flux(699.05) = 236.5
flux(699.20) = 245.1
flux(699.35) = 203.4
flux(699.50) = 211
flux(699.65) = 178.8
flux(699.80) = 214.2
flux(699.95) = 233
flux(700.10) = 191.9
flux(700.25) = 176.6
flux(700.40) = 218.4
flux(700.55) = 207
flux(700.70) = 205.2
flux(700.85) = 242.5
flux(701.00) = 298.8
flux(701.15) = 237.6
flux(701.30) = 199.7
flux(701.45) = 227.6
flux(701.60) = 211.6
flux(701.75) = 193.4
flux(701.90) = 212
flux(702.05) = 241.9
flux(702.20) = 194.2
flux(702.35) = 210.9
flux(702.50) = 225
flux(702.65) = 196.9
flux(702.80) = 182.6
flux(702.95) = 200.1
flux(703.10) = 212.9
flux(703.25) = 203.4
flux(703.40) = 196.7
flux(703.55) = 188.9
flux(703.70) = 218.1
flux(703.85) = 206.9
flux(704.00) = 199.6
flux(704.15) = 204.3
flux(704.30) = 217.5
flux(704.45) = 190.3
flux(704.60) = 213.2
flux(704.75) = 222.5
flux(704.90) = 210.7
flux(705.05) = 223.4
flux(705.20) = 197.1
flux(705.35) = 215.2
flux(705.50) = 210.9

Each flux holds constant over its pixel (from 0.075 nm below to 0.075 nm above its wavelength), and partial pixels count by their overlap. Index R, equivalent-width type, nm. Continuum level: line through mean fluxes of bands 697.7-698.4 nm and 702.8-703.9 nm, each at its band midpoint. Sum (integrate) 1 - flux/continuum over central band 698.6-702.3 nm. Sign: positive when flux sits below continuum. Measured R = -0.38 nm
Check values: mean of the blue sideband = 194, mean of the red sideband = 202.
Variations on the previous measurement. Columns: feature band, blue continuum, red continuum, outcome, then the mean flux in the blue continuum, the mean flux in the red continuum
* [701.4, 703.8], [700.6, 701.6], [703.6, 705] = 0.16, 233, 209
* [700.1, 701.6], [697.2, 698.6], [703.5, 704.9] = -0.08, 214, 207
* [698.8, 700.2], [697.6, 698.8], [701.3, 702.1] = -0.05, 206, 215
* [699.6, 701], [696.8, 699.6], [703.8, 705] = 0.01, 217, 208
